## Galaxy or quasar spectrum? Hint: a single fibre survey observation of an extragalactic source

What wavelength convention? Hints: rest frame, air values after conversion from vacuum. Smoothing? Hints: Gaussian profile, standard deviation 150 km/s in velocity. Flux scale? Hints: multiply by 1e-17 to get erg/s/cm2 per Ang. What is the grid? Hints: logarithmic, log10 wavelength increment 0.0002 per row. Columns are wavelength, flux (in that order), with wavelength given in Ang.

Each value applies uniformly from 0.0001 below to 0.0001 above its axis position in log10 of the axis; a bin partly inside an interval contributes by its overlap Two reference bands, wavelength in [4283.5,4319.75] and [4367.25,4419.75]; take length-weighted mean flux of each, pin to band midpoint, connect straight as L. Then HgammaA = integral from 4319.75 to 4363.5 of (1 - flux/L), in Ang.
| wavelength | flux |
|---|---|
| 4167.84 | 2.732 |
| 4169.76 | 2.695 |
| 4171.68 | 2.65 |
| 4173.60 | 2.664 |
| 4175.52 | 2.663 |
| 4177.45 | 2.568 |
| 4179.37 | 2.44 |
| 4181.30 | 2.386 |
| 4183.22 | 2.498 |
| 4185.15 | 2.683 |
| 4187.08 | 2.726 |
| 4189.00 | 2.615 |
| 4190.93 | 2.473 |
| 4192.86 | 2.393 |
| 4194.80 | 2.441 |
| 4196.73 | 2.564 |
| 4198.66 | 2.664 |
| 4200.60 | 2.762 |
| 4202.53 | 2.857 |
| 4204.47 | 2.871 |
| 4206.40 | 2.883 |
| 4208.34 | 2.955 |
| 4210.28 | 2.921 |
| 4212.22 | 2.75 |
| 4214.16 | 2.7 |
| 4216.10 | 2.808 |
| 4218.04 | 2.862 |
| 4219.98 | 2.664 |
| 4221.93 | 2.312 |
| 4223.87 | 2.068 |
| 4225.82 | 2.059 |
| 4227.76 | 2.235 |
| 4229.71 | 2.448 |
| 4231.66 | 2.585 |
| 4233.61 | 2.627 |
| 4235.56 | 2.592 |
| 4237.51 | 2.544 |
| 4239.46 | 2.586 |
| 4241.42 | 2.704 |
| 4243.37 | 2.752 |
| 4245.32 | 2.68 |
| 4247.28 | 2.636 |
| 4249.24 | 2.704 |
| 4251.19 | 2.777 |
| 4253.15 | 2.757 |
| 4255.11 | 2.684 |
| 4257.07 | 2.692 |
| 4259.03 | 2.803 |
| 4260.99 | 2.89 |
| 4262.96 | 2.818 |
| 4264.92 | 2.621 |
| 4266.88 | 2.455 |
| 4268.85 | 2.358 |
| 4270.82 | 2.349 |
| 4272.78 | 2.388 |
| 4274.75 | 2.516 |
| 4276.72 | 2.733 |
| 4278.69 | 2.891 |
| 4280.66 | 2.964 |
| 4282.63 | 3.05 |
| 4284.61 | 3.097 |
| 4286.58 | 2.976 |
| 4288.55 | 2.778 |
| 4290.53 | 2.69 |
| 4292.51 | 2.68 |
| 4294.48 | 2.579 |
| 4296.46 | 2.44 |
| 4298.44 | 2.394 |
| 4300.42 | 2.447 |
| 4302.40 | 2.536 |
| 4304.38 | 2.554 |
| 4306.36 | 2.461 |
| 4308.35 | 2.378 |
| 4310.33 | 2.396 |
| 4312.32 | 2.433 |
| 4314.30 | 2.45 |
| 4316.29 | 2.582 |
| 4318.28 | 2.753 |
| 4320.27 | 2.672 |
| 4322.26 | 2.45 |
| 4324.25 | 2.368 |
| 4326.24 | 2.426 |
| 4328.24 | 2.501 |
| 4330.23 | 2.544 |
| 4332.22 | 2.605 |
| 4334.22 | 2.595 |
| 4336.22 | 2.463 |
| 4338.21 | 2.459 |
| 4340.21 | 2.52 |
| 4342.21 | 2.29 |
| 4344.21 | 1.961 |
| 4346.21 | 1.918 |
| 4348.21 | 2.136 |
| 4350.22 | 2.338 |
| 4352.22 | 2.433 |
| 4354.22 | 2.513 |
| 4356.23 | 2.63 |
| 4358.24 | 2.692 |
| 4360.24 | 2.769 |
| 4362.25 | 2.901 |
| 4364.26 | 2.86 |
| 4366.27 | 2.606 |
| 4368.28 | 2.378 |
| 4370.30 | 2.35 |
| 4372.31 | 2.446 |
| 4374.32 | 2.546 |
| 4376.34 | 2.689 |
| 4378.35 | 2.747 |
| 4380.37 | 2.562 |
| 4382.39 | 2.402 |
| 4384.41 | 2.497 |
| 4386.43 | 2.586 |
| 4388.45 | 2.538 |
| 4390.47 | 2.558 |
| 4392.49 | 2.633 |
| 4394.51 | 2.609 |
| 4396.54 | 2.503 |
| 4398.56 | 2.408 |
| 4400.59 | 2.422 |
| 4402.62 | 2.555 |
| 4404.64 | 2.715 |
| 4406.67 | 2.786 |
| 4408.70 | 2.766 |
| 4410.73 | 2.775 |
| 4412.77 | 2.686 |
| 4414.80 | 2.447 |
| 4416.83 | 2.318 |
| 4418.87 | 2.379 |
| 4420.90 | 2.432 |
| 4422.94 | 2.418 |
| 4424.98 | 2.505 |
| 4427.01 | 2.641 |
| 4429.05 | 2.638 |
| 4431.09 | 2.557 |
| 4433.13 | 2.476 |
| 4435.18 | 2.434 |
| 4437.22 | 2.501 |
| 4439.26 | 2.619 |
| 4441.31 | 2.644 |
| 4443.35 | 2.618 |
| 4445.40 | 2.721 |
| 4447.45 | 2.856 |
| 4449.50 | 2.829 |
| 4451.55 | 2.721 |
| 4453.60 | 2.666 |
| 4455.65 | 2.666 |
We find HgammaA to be 1.89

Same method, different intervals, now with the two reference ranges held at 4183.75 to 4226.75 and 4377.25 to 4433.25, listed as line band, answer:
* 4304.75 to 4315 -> 0.65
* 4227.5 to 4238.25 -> 0.42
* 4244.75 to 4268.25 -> -0.79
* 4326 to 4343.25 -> 0.63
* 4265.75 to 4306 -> -0.56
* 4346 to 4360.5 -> 0.78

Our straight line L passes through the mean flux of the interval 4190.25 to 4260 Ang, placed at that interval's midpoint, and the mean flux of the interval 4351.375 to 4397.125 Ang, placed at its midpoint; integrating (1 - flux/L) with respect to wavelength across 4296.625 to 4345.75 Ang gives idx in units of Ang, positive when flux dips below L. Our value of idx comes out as 2.7 Ang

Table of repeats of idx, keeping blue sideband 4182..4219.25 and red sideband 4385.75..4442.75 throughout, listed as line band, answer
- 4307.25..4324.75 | 0.82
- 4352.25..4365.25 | -0.56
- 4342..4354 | 1.88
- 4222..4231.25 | 1.55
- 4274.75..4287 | -1.23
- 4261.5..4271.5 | 0.44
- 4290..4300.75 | 0.41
